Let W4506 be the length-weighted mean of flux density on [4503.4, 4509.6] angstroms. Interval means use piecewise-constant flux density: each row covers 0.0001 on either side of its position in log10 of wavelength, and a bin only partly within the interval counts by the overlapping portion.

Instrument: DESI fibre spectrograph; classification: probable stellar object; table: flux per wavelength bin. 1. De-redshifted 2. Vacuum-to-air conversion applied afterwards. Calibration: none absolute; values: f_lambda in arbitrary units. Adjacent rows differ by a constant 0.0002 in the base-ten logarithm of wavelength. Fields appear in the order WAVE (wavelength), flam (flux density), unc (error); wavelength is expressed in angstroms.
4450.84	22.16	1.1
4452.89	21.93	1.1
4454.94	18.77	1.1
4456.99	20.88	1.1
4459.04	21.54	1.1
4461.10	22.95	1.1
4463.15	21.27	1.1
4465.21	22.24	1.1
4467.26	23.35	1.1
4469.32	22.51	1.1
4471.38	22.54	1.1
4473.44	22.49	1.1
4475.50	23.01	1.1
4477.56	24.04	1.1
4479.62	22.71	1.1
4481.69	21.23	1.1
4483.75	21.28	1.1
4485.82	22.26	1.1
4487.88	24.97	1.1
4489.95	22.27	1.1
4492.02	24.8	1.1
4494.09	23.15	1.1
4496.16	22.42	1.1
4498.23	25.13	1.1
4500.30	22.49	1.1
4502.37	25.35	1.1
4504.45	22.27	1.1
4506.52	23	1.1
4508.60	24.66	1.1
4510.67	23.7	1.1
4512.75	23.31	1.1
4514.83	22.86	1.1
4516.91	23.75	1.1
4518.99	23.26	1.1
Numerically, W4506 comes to 23.3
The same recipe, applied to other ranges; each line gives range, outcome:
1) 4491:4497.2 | 23.5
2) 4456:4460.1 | 21.2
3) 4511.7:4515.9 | 23.1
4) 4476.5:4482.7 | 22.7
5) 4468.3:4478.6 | 22.9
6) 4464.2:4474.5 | 22.6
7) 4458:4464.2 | 21.9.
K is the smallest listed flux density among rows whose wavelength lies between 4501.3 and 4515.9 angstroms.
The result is 22.27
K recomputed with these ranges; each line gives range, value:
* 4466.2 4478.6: 22.49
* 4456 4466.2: 20.88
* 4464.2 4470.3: 22.24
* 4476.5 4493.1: 21.23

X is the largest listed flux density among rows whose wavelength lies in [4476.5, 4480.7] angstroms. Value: 24.04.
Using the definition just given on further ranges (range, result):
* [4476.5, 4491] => 24.97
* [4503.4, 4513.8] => 24.66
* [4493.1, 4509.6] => 25.35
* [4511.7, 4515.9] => 23.31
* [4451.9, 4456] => 21.93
